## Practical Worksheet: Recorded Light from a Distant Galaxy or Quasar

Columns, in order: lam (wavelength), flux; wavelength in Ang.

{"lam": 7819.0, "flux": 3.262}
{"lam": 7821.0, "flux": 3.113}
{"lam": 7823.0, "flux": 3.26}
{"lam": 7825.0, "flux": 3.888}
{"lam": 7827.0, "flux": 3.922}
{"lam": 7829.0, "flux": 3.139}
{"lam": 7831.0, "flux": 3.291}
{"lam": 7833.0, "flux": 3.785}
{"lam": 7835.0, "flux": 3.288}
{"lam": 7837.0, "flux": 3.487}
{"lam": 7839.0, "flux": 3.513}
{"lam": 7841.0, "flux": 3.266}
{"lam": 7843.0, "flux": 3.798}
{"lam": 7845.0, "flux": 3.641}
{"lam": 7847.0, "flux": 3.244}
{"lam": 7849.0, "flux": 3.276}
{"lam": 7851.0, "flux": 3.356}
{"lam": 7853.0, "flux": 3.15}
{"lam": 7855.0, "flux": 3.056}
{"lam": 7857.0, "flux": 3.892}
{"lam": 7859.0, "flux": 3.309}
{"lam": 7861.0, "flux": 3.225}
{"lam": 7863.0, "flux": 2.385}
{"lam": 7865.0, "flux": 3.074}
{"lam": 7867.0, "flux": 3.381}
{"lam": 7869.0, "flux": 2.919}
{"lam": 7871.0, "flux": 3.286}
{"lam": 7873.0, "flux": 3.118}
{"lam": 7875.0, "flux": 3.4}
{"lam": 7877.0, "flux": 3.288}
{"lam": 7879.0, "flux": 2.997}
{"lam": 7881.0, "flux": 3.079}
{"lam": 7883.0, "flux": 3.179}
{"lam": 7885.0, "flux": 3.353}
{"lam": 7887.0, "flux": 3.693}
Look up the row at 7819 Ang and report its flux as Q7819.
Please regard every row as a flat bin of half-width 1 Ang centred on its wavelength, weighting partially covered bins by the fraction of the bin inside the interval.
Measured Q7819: 3.262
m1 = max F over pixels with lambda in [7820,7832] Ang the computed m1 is 3.922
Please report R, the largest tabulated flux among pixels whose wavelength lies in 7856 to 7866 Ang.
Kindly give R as 3.892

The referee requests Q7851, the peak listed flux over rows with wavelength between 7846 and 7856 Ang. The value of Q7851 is 3.356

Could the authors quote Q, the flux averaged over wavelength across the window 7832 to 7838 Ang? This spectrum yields 3.52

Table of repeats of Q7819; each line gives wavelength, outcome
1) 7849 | 3.276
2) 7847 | 3.244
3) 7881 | 3.079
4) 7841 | 3.266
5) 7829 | 3.139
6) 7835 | 3.288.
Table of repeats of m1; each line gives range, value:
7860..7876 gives 3.4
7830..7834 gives 3.785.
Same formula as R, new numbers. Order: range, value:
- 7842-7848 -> 3.798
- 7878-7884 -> 3.179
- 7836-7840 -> 3.513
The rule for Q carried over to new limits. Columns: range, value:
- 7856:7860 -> 3.6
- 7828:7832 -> 3.21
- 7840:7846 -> 3.57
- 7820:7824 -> 3.19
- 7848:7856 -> 3.21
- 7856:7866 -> 3.18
